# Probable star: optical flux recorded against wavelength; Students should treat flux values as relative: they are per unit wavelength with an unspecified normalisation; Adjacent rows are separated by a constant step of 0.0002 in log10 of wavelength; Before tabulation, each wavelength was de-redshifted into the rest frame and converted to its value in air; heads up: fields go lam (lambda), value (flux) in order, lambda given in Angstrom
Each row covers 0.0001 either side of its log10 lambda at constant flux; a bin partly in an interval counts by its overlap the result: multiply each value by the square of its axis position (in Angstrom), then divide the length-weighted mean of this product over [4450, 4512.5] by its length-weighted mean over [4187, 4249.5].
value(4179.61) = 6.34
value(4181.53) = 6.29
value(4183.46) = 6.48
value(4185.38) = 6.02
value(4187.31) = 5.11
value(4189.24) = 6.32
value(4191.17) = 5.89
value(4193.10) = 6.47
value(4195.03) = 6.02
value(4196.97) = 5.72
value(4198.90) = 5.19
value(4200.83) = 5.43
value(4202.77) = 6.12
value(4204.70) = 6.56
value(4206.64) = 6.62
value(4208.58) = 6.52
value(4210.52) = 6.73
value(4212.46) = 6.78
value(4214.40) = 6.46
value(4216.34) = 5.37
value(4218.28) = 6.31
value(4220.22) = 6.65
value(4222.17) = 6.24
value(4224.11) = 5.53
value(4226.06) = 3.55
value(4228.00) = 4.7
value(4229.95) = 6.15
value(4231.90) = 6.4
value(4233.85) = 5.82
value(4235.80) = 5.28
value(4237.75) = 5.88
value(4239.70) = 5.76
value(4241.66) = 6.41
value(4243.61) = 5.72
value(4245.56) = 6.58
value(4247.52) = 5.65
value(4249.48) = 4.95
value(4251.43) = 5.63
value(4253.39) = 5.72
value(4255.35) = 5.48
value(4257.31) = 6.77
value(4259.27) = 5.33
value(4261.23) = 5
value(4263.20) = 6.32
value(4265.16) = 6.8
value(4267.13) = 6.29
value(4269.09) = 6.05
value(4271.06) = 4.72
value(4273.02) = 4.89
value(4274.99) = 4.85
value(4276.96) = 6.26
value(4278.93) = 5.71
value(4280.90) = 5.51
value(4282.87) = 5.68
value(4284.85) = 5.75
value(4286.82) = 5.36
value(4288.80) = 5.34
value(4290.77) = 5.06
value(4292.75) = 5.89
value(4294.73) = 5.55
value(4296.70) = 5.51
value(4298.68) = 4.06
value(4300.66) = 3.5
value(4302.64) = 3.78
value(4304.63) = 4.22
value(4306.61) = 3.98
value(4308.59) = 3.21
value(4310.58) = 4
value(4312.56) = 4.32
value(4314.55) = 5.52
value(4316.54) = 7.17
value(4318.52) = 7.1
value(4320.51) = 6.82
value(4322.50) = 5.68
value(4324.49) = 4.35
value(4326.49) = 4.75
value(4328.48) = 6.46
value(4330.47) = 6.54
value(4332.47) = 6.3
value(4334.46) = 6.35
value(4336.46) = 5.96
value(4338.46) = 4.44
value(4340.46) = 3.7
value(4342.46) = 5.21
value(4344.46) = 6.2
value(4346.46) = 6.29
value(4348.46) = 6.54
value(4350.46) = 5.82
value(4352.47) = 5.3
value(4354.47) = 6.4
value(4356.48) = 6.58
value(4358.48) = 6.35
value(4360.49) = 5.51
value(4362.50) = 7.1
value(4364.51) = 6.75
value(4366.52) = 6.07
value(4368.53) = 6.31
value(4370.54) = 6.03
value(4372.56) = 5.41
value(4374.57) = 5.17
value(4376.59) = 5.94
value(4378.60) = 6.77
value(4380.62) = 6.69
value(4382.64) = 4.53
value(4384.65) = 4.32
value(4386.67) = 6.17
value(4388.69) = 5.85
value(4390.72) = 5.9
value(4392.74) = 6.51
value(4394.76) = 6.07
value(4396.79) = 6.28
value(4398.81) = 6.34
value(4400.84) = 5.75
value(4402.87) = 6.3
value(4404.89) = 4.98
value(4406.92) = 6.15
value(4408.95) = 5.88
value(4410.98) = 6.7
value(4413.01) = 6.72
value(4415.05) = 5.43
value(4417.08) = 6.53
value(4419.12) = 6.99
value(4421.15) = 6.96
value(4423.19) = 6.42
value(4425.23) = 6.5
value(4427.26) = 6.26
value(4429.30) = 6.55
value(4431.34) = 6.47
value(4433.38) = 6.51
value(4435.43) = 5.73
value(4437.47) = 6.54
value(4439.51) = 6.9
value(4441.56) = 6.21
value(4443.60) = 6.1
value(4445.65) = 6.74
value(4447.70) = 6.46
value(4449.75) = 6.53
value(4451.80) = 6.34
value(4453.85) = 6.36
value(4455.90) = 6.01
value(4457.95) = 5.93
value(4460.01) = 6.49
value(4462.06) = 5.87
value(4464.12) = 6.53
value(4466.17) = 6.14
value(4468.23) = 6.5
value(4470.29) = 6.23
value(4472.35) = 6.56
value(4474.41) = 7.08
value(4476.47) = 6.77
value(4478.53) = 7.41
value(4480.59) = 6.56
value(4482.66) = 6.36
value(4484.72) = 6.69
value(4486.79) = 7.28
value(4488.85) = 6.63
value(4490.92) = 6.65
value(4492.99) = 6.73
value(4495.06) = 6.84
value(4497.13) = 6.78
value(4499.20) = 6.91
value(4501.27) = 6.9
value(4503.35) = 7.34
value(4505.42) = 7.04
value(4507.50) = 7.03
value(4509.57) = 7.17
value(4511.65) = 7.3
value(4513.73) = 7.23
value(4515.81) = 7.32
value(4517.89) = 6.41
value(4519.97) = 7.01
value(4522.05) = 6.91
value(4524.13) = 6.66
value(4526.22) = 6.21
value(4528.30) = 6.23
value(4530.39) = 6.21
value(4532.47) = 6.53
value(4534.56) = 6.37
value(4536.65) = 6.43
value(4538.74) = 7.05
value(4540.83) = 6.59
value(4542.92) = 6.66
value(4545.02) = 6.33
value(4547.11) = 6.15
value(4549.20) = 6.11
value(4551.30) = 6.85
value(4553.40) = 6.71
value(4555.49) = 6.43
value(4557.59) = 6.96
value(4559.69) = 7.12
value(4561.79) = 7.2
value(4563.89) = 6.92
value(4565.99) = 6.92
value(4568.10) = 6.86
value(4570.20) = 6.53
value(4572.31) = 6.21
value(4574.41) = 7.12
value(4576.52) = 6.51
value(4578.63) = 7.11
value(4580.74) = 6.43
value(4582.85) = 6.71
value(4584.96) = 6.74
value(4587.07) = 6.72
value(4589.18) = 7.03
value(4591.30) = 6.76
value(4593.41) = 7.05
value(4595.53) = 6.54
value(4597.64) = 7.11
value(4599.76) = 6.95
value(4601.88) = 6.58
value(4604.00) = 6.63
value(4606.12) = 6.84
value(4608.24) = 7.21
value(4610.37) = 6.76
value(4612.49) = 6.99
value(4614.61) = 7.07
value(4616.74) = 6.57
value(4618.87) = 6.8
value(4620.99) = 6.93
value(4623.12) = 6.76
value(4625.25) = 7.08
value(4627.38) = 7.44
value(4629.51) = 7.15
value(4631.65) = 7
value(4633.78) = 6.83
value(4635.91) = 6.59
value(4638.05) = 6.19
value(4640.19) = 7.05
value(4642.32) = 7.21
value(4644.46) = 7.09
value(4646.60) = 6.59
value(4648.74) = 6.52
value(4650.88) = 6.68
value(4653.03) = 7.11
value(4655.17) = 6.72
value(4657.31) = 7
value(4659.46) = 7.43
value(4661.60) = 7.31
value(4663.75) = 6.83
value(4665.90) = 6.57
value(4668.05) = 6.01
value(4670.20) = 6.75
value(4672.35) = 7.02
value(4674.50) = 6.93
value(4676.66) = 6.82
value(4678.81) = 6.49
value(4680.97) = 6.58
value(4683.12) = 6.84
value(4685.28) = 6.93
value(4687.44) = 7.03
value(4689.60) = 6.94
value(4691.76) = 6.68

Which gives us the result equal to 1.3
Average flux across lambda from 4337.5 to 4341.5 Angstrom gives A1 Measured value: 4.08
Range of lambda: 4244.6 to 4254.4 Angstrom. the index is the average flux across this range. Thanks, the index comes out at 5.7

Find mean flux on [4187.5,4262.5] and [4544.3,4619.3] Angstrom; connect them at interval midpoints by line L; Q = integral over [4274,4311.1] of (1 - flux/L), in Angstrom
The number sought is 6.9 Angstrom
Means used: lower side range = 5.88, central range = 4.92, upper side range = 6.77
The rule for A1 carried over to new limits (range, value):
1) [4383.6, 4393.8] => 5.75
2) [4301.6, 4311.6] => 3.84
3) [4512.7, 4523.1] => 6.98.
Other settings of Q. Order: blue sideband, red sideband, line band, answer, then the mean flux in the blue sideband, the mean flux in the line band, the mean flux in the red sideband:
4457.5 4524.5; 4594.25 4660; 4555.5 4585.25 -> 0.17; 6.77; 6.8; 6.88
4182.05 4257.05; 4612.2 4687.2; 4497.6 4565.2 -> -1.70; 5.91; 6.76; 6.85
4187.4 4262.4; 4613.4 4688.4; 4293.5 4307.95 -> 4.02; 5.88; 4.37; 6.85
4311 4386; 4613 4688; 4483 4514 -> -2.94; 5.85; 6.95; 6.85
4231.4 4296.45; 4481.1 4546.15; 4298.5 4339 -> 5.06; 5.7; 5.2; 6.76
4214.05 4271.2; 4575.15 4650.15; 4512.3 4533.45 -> -0.31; 5.79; 6.69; 6.84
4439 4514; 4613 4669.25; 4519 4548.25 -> 0.91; 6.66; 6.52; 6.87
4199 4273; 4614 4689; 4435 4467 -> 0.33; 5.88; 6.32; 6.85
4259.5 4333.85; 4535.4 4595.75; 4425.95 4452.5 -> -1.45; 5.36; 6.41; 6.72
